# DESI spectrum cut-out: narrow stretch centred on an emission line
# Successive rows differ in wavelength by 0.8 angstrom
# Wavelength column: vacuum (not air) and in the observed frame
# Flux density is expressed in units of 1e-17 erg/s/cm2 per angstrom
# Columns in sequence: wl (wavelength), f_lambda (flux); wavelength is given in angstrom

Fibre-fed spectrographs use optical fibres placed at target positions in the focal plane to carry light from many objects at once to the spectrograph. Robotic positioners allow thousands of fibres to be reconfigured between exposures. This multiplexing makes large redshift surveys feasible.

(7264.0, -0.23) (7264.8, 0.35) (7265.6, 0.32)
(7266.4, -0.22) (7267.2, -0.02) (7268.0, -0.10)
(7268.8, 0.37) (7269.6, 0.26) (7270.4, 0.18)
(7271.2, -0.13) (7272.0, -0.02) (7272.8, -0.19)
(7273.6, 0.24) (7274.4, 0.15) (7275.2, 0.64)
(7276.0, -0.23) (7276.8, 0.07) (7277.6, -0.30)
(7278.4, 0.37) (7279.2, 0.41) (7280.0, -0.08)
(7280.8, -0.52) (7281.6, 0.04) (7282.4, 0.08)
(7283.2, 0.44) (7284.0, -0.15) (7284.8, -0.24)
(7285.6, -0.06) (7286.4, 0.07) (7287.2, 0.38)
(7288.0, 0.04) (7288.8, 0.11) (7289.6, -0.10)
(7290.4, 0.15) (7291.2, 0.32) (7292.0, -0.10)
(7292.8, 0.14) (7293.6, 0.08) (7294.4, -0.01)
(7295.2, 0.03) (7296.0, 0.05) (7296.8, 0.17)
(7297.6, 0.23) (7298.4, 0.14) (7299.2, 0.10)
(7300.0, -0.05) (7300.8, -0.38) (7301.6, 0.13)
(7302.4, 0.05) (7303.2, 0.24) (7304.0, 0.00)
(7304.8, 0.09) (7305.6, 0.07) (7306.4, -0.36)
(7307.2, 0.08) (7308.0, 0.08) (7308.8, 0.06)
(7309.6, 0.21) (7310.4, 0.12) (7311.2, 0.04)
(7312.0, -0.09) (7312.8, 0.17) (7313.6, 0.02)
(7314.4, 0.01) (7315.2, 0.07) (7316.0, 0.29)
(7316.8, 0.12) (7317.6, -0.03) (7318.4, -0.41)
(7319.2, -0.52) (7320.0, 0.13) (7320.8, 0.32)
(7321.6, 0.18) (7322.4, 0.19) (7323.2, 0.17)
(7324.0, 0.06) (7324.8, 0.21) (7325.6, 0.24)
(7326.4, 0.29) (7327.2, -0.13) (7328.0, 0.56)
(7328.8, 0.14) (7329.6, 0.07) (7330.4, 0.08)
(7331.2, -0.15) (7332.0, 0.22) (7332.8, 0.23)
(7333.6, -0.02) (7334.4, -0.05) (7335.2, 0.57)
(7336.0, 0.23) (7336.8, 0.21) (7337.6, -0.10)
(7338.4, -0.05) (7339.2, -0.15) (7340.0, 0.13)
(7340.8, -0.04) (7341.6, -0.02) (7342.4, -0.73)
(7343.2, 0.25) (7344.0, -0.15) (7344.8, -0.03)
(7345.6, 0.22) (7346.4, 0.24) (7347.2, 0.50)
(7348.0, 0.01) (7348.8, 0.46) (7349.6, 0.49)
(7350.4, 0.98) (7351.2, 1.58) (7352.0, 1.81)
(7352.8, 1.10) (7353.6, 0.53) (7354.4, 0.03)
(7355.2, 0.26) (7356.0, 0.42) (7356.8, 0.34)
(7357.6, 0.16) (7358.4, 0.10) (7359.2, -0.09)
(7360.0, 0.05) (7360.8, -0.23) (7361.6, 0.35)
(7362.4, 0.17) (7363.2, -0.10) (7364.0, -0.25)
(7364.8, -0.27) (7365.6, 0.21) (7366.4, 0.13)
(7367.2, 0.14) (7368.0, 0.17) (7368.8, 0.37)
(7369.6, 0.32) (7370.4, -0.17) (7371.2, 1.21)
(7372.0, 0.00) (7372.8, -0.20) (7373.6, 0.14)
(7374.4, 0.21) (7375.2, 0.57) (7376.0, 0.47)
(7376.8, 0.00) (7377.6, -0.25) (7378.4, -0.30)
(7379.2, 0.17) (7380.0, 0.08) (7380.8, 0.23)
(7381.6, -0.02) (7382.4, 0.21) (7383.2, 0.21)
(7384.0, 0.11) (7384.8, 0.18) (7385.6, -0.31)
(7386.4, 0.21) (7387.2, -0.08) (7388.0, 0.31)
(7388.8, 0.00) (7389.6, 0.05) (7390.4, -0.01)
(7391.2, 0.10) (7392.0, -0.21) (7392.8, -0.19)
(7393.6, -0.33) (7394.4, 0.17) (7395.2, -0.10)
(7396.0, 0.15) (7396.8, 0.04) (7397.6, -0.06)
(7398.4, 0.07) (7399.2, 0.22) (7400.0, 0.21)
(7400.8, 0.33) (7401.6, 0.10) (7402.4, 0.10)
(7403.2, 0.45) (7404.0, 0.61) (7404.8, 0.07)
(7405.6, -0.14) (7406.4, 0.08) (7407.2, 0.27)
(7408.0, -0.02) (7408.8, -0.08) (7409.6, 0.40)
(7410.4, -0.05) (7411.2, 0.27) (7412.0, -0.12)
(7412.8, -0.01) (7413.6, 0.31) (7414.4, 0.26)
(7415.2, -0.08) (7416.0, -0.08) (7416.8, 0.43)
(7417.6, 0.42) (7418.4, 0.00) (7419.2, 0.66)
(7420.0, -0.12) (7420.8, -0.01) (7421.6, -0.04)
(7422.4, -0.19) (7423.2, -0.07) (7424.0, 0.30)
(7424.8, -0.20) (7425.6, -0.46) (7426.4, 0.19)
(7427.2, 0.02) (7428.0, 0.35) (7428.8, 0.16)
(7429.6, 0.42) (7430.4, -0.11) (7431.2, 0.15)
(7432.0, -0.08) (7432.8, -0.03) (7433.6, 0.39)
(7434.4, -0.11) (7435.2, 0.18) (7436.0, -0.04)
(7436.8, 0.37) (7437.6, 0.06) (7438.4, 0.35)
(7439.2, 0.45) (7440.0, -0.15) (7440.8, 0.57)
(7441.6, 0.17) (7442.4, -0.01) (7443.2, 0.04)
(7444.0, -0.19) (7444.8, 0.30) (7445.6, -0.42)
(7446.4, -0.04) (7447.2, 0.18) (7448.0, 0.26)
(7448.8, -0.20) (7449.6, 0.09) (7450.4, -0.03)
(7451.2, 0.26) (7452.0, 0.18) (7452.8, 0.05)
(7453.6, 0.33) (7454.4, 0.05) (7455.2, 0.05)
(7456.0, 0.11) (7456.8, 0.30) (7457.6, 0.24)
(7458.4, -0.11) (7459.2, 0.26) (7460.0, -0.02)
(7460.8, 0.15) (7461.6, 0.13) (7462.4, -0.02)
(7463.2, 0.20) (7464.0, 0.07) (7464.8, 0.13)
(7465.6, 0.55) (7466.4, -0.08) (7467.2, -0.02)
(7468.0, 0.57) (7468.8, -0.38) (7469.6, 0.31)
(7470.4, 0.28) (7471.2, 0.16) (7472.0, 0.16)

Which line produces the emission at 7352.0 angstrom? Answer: H-alpha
